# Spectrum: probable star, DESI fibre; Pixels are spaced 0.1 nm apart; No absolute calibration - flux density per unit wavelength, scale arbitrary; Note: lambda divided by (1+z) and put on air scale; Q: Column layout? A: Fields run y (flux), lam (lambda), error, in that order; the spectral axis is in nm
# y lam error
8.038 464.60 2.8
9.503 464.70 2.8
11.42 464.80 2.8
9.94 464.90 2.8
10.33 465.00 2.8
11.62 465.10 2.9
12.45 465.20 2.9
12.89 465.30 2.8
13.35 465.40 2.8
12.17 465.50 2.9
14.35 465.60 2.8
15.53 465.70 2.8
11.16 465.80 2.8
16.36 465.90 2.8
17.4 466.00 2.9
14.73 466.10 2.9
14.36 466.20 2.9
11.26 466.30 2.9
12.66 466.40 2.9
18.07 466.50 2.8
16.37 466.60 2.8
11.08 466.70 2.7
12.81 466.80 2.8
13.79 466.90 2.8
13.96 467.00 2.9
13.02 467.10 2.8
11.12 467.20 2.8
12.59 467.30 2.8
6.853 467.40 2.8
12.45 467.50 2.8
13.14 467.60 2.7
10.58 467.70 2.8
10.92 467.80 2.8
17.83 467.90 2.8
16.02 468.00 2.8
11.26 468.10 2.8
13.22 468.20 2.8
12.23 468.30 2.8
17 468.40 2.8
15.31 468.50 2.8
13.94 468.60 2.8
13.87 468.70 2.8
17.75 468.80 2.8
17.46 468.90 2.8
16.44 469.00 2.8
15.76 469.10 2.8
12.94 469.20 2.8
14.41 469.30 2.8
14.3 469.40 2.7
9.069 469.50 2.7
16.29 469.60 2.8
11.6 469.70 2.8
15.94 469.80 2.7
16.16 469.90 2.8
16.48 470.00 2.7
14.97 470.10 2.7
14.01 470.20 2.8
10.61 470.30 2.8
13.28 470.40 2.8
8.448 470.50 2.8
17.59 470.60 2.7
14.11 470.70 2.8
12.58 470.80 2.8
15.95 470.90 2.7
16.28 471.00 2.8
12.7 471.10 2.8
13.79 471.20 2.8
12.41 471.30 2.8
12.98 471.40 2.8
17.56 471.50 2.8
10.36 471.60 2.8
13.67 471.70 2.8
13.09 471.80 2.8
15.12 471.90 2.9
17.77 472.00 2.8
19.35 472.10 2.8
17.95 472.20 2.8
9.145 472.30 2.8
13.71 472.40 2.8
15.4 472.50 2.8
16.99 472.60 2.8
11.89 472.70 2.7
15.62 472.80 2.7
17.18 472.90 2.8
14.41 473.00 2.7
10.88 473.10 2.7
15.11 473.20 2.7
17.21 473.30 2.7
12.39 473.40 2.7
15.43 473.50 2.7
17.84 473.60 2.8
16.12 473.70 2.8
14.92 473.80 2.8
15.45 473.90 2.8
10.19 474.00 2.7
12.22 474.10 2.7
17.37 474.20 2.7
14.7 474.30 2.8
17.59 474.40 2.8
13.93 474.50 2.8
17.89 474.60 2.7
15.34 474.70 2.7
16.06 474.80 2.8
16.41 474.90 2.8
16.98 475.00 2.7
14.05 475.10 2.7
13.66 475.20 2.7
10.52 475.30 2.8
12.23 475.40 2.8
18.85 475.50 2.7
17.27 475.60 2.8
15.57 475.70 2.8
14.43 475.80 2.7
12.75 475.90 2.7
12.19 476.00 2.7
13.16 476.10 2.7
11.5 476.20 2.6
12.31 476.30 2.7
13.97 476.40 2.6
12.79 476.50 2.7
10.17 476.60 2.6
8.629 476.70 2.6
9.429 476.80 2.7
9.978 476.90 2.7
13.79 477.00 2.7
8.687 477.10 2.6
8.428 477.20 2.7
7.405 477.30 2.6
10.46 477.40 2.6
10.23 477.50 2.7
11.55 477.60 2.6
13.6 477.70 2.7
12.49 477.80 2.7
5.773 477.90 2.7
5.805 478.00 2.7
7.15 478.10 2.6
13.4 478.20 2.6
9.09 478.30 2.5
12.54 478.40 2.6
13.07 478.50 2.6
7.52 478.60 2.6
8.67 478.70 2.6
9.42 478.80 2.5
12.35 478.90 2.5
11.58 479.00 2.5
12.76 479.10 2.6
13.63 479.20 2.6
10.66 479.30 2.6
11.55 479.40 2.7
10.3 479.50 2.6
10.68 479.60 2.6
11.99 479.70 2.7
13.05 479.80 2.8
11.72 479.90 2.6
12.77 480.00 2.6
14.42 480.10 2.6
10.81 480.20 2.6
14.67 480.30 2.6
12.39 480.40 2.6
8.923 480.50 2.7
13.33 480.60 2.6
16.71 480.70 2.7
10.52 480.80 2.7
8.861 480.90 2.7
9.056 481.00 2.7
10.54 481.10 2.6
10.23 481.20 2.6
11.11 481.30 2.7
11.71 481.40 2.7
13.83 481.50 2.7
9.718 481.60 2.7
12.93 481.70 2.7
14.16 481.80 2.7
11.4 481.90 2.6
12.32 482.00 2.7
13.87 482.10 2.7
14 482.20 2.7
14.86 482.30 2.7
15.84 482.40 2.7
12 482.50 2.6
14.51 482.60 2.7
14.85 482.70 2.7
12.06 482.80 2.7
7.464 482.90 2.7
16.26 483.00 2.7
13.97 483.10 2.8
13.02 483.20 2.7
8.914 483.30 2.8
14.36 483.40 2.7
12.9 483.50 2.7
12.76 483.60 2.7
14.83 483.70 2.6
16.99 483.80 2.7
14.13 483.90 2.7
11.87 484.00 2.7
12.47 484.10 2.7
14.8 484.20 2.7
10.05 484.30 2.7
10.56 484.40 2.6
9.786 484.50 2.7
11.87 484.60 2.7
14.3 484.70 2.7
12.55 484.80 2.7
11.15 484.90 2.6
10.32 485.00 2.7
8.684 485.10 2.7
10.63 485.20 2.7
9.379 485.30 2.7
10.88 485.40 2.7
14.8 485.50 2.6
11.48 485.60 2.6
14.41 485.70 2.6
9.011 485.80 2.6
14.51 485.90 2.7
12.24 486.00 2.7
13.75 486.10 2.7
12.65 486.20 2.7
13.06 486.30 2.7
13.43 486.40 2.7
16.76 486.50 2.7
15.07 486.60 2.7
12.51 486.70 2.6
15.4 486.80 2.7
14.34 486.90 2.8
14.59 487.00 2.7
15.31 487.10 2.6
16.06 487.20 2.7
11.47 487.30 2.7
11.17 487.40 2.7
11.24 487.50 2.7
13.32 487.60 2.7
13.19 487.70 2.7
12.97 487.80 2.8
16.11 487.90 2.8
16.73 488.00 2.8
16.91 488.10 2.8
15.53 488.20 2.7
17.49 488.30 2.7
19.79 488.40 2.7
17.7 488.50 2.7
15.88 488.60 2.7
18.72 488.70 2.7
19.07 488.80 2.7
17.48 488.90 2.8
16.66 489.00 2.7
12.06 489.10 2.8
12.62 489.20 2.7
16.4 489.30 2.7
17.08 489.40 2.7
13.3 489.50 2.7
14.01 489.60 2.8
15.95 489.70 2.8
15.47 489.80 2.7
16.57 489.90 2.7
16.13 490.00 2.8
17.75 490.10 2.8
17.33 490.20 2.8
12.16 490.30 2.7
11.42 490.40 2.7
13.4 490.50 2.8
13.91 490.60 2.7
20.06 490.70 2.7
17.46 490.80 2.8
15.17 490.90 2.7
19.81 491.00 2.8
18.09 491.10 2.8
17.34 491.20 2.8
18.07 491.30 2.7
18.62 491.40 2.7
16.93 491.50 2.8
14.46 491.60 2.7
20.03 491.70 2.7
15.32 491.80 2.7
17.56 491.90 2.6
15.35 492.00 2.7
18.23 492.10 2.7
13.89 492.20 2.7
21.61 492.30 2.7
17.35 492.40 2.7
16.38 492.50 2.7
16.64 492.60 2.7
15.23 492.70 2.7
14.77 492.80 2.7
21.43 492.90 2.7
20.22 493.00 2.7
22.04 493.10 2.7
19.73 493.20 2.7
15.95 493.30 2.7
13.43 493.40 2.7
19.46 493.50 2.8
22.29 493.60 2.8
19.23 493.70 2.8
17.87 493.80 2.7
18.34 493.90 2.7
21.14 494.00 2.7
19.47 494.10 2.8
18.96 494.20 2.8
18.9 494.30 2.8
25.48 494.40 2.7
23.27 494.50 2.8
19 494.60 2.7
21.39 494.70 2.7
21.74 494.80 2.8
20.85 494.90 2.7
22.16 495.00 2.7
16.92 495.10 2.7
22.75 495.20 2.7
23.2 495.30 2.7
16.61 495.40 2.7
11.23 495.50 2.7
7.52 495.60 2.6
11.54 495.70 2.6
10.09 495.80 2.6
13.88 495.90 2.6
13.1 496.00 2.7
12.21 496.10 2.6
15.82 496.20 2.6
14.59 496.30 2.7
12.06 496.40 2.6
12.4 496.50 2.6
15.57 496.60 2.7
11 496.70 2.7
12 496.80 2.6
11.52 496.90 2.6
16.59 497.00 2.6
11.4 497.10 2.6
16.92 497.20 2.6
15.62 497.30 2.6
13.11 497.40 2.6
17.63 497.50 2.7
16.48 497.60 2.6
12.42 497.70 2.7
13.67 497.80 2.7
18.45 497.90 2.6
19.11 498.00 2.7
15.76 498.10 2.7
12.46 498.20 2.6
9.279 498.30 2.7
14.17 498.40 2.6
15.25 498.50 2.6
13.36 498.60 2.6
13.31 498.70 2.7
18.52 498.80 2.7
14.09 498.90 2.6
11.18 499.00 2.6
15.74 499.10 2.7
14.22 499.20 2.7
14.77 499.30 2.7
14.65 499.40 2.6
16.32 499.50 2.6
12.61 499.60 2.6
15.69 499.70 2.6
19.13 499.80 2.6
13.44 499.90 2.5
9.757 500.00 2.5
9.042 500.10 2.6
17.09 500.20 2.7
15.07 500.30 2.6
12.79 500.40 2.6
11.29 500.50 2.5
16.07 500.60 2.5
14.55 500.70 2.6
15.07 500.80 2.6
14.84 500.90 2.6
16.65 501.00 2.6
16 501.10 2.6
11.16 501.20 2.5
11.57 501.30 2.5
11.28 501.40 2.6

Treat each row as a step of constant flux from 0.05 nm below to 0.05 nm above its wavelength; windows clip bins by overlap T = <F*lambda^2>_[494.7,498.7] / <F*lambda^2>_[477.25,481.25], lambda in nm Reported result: 1.45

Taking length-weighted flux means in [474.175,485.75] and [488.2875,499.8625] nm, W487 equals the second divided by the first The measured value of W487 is 1.3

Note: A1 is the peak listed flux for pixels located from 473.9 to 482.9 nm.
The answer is 18.85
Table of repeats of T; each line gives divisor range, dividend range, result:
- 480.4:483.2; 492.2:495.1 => 1.63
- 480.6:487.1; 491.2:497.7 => 1.40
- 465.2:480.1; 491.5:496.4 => 1.44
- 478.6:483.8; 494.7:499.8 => 1.30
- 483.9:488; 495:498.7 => 1.18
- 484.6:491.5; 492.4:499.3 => 1.14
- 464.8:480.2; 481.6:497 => 1.23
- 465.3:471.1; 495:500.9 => 1.17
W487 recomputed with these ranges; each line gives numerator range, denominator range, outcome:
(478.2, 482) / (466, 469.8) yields 0.84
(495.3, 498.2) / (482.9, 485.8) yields 1.14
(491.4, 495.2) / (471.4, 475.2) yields 1.25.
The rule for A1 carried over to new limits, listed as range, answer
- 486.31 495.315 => 25.48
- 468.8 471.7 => 17.75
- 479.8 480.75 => 16.71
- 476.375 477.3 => 13.97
